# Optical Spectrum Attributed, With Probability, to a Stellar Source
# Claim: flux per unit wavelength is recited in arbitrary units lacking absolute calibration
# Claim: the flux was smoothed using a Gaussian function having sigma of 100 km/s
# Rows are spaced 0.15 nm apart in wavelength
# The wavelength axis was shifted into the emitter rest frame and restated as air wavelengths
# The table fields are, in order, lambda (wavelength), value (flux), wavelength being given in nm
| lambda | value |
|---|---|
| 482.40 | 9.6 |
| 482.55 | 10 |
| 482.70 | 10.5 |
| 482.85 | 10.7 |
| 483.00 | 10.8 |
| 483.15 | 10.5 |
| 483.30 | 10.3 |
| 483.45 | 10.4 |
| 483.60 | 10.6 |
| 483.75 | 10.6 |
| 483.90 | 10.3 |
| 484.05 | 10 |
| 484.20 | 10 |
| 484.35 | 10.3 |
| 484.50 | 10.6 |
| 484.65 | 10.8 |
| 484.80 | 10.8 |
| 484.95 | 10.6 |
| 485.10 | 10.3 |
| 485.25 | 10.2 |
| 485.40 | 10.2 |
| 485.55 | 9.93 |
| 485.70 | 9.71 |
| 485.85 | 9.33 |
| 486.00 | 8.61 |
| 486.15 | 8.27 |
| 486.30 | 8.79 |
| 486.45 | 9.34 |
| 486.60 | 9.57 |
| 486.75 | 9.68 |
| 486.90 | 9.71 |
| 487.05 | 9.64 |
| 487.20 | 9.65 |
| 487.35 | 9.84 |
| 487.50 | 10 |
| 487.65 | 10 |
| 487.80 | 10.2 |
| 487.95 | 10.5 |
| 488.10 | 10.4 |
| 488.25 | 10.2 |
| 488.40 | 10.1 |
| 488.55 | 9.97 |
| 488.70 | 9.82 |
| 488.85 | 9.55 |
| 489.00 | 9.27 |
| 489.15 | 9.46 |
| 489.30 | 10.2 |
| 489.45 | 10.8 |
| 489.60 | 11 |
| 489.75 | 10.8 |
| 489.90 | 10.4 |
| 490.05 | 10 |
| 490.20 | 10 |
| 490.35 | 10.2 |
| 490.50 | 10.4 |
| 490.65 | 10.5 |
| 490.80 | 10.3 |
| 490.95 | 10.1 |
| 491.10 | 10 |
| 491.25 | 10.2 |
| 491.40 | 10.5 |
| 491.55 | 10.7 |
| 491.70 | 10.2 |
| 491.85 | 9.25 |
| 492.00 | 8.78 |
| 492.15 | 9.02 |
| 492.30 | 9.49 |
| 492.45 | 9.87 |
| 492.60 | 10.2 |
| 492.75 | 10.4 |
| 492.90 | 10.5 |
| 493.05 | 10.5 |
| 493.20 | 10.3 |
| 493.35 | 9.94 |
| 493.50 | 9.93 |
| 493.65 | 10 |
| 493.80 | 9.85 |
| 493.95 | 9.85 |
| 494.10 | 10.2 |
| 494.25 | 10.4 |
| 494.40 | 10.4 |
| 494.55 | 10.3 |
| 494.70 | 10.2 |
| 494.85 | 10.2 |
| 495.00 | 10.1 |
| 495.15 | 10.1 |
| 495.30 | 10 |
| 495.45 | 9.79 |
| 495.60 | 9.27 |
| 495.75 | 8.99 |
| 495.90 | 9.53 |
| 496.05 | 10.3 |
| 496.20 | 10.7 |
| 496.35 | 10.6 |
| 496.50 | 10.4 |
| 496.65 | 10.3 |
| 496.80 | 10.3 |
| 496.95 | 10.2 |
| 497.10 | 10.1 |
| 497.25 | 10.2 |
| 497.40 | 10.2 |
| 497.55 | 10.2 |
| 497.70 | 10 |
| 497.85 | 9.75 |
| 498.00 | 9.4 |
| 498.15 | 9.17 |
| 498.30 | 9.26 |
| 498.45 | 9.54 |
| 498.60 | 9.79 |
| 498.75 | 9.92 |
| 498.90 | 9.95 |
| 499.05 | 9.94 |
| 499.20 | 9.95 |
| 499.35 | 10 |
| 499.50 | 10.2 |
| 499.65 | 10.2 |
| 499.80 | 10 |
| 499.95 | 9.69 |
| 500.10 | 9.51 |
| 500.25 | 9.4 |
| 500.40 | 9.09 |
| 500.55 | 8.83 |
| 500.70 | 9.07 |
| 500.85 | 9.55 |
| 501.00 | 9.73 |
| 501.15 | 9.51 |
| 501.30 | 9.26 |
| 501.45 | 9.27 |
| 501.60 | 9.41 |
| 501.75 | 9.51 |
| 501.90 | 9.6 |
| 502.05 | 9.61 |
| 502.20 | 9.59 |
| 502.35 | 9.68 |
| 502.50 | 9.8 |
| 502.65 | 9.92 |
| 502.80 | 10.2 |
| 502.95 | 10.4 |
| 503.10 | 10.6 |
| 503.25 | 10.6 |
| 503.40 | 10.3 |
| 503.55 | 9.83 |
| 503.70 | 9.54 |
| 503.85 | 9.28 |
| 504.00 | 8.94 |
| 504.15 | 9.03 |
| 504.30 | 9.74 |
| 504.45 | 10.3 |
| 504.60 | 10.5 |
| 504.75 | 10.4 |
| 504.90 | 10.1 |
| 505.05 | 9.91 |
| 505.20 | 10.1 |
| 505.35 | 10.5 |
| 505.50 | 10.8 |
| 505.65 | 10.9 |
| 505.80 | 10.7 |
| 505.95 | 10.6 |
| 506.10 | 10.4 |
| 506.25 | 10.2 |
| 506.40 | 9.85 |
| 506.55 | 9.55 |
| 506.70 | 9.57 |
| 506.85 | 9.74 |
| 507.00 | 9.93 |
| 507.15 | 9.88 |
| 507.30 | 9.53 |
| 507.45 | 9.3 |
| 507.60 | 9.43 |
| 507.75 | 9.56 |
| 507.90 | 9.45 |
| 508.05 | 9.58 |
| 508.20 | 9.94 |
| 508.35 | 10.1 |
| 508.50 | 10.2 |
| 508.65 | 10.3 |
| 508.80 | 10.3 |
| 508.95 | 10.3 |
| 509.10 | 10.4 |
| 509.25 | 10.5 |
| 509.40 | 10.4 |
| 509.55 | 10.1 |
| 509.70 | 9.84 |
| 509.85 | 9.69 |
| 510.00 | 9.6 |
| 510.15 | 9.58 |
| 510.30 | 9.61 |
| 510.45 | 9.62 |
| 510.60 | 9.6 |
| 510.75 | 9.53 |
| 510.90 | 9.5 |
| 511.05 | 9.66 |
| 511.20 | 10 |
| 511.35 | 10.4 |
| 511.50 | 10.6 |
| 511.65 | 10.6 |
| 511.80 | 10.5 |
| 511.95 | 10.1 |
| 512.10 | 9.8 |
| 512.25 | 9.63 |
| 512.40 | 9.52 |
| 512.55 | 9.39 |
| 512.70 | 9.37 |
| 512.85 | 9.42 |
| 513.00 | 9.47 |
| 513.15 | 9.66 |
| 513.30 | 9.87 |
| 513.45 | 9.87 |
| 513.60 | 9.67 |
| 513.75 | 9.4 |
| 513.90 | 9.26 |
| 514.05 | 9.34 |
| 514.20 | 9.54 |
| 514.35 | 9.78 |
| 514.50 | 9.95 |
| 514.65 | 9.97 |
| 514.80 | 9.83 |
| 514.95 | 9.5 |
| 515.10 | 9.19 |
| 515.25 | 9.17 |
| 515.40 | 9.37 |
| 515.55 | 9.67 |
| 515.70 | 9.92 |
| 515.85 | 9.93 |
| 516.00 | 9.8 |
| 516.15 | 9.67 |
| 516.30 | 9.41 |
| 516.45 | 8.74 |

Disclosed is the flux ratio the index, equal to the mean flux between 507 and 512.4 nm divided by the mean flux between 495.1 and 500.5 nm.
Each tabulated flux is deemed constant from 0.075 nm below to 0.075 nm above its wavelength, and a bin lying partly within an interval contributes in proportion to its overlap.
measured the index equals 1.00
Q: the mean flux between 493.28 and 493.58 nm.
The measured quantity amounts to 9.94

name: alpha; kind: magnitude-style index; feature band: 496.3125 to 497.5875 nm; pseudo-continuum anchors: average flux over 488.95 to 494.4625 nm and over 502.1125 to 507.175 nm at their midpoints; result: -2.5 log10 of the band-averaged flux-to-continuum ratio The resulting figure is -0.02 mag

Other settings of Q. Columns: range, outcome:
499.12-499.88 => 10.1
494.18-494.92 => 10.3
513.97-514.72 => 9.71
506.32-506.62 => 9.71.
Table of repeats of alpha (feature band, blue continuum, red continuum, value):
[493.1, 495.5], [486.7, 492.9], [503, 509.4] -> -0.01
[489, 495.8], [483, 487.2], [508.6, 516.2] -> -0.02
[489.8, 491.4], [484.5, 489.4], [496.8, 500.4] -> -0.04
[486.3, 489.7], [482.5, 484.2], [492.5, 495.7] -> 0.04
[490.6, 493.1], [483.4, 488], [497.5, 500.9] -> -0.02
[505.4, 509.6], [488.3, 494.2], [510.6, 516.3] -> -0.03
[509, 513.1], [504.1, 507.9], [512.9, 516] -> -0.01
